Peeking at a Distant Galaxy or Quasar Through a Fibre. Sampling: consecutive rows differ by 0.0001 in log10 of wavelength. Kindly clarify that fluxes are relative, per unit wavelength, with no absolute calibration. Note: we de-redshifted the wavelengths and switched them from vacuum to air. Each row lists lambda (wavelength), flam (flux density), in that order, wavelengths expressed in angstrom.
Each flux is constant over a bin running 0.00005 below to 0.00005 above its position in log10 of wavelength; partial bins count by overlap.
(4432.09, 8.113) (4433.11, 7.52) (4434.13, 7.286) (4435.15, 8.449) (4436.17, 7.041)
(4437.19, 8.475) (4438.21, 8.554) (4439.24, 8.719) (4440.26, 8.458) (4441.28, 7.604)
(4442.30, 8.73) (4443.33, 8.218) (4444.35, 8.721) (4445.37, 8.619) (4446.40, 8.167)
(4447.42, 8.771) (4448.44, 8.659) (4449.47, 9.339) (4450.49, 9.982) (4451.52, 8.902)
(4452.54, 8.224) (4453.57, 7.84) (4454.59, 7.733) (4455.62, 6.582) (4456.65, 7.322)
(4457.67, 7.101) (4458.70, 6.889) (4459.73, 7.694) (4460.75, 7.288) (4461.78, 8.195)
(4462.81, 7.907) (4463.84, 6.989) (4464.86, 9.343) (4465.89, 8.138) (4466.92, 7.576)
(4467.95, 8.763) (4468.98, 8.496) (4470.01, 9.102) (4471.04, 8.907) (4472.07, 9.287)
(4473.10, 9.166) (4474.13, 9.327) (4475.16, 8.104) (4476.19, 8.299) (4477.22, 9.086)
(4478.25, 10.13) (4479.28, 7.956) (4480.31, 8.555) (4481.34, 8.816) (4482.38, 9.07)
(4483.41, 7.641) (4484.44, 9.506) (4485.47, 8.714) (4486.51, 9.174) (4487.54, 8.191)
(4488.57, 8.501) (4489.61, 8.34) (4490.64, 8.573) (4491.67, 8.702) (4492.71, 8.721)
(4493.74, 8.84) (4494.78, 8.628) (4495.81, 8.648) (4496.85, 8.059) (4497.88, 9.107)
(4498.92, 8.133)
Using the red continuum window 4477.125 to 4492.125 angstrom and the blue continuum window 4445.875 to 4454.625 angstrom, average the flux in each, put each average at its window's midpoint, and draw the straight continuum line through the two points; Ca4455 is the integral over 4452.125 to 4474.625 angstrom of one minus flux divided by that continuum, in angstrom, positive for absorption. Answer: 1.58 angstrom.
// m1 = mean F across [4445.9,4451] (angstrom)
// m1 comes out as 9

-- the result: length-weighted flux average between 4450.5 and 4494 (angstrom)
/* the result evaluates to 8.39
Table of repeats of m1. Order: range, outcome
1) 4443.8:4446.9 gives 8.5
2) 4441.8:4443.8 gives 8.45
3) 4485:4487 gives 8.91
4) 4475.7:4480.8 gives 8.82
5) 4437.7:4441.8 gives 8.34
